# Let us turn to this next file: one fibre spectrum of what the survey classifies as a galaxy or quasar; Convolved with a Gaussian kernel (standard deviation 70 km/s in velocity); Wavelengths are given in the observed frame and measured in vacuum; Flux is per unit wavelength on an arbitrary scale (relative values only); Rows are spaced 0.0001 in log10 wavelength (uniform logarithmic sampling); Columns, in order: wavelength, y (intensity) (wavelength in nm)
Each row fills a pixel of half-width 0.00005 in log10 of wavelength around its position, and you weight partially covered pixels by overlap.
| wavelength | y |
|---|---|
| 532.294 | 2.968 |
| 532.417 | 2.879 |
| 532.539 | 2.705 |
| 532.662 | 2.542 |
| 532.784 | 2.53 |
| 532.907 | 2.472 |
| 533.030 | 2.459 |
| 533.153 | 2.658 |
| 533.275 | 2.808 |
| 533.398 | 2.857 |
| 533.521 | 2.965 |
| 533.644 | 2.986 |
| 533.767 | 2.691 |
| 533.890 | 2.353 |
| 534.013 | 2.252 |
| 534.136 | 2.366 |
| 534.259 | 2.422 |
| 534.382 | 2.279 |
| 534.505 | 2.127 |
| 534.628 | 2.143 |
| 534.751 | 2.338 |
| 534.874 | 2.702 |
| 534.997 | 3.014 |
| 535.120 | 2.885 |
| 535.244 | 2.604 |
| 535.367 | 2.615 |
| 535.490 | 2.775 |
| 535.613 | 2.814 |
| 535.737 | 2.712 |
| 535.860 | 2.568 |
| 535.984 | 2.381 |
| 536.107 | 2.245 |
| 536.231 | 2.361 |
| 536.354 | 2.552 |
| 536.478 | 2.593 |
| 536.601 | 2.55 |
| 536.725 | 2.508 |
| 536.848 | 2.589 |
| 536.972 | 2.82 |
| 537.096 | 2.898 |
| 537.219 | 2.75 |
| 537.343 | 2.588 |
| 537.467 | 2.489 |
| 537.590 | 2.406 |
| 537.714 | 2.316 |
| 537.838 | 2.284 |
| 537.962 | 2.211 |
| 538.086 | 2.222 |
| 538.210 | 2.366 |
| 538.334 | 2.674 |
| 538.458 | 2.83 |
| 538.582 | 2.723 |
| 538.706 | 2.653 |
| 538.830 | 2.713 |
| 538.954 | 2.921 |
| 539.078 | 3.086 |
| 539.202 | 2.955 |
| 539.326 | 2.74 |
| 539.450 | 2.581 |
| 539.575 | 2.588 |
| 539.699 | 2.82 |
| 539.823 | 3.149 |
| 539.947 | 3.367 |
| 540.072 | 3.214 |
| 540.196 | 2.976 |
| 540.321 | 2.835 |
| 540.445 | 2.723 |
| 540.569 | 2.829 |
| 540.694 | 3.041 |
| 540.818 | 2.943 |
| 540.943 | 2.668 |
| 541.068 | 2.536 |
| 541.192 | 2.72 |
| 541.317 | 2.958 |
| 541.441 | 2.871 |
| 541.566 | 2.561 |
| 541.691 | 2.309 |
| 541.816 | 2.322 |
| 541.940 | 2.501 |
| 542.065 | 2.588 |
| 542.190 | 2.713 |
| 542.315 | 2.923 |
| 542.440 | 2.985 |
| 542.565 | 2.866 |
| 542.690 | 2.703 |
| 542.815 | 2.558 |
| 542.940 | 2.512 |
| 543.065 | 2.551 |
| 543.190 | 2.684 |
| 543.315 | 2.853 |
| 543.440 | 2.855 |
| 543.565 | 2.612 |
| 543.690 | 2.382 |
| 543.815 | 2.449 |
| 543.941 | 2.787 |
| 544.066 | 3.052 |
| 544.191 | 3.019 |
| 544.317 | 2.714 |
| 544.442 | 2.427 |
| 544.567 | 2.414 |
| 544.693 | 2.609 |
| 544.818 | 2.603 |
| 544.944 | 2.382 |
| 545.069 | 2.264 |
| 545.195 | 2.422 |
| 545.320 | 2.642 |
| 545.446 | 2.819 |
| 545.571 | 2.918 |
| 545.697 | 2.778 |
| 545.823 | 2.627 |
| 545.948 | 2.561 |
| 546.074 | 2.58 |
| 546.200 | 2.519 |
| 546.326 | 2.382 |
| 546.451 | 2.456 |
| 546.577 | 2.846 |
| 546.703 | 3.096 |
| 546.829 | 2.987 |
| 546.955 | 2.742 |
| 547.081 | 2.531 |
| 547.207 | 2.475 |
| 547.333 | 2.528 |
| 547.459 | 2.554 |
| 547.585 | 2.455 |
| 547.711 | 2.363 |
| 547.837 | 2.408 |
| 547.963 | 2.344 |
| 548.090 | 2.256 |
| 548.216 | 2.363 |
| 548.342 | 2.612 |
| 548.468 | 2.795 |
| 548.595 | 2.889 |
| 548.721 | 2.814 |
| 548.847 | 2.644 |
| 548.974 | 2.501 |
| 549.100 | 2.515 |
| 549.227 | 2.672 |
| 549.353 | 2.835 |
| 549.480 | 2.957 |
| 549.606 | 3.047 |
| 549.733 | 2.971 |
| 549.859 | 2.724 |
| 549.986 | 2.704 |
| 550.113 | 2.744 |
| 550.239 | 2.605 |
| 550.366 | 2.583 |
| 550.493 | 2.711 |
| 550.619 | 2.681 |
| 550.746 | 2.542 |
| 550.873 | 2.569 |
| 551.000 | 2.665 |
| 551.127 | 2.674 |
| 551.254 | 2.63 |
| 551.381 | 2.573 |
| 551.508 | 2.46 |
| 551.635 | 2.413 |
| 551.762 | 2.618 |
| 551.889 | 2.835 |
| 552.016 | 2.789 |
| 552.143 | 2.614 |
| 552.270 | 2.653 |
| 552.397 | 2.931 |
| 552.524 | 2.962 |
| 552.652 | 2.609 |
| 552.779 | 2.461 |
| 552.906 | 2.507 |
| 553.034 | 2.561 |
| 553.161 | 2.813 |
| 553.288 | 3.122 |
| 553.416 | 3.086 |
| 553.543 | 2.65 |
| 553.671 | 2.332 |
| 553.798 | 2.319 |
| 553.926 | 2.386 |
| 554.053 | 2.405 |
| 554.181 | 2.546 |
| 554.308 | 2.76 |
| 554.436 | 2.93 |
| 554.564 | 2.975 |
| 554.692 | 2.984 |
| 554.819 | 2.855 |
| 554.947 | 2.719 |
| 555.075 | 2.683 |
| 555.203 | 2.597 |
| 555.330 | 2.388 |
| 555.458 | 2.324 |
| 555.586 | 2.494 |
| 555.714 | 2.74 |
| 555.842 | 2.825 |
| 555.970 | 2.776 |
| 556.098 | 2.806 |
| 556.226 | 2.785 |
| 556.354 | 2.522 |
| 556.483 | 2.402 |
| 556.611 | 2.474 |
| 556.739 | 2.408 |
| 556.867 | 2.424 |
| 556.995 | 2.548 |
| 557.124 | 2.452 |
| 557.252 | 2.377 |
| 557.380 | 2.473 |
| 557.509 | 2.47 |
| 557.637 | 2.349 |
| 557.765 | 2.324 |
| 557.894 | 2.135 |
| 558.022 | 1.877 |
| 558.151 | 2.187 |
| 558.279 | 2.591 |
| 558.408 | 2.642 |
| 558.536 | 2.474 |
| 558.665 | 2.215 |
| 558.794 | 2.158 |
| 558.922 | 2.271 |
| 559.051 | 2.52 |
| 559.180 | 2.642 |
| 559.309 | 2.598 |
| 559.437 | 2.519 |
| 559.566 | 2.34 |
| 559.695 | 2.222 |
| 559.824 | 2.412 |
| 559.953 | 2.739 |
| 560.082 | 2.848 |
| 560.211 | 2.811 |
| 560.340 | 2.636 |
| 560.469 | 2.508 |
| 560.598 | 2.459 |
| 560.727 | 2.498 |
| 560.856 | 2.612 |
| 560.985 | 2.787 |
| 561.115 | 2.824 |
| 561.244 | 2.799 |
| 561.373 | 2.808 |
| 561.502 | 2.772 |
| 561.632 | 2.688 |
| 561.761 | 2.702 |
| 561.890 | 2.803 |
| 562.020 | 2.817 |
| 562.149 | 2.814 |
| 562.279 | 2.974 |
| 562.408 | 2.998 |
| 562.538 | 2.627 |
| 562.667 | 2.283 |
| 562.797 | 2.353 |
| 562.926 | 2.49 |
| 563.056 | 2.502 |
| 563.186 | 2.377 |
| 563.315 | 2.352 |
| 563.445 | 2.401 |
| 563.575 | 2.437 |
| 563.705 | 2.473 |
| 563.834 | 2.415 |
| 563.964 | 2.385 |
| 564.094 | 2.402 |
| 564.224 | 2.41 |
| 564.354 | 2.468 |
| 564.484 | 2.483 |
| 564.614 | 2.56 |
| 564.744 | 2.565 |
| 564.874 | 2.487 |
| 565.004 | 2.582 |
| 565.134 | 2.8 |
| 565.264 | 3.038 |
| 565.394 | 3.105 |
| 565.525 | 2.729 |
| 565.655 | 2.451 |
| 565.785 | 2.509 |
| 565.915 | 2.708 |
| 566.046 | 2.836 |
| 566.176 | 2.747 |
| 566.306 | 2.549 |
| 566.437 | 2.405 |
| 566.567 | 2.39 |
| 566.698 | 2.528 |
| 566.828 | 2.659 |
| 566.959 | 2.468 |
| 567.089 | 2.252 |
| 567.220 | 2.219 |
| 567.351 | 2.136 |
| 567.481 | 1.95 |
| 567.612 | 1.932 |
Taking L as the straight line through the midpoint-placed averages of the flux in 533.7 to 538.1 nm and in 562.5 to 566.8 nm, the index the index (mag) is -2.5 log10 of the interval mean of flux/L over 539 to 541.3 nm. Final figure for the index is -0.14 mag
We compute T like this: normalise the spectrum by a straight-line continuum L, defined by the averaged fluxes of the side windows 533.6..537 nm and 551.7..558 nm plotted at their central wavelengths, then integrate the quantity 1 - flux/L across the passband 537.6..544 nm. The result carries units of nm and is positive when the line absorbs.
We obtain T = -0.37 nm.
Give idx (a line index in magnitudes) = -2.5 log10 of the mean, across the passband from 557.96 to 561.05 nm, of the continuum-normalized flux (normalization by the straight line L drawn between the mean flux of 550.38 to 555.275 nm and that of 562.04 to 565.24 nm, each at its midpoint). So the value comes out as 0.05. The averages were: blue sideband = 2.67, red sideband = 2.54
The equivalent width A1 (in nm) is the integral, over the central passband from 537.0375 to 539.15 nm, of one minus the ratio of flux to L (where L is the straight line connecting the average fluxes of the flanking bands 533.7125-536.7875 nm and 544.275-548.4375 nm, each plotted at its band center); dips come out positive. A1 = -0.06 nm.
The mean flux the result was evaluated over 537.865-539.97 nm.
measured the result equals 2.72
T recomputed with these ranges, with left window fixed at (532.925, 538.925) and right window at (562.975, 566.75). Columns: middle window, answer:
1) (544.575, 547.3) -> -0.07 nm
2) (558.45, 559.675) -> 0.07 nm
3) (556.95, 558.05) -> 0.09 nm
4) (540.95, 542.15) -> -0.02 nm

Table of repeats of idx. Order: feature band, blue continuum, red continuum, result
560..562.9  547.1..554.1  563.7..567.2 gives -0.05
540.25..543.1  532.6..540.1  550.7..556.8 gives -0.03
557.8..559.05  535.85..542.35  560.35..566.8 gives 0.14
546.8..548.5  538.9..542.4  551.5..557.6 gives 0.08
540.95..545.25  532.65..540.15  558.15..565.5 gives -0.01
